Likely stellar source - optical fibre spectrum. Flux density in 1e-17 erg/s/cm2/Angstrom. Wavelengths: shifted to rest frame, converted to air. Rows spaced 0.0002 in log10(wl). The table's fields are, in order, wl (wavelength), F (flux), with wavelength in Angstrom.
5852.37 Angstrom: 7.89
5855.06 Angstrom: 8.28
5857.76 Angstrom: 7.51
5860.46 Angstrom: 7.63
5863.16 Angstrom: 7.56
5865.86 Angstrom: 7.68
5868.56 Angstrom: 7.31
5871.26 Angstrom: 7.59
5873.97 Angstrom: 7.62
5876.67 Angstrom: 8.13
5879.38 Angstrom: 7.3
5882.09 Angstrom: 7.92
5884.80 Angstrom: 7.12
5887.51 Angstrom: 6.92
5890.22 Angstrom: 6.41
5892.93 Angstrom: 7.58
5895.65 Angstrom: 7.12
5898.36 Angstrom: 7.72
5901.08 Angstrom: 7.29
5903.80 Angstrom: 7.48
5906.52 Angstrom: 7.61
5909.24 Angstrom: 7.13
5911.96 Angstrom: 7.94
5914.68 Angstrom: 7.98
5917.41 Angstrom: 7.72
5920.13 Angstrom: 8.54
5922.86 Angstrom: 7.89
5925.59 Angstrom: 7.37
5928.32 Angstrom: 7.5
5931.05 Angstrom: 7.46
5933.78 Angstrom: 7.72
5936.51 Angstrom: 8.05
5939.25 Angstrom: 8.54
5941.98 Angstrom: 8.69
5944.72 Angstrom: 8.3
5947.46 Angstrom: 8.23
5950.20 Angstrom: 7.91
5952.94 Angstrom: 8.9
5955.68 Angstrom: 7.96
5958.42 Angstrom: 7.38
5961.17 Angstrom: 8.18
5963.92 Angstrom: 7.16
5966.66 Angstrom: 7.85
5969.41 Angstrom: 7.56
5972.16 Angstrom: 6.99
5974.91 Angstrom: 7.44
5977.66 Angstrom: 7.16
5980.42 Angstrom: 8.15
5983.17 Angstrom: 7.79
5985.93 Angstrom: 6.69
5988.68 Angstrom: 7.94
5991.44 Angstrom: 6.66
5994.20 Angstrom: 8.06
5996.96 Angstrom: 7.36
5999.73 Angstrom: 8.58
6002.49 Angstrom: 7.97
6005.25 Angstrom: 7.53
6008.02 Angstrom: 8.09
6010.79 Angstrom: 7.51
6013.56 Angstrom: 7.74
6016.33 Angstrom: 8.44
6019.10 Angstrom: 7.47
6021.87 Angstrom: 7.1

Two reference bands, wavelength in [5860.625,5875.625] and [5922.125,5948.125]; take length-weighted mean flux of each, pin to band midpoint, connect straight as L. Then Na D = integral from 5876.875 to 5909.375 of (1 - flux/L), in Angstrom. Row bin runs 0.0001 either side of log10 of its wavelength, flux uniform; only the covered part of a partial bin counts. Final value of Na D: 1.6 Angstrom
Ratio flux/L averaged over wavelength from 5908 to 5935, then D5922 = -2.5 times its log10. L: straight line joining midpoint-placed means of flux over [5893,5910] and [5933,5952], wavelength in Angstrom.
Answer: 0.01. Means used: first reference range 7.41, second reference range 8.24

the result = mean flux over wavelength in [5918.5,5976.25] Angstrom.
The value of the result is 7.89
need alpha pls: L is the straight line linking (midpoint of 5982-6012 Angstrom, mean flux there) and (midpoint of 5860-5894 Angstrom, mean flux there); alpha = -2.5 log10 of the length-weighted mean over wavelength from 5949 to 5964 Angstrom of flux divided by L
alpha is -0.06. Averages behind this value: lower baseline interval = 7.44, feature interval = 7.98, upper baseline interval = 7.65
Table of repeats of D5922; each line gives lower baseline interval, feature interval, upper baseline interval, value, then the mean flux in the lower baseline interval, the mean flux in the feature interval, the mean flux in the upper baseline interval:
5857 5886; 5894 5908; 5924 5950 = 0.05 mag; 7.58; 7.44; 7.98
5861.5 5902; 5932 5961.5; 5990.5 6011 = -0.08 mag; 7.42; 8.16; 7.75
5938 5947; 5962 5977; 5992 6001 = 0.11 mag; 8.48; 7.42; 7.86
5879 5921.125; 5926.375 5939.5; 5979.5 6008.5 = -0.03 mag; 7.48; 7.77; 7.69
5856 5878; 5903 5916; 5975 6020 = 0.00 mag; 7.64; 7.64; 7.69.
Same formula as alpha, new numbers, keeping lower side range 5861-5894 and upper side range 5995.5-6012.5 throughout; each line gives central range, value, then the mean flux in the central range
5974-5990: 0.03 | 7.53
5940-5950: -0.10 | 8.36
